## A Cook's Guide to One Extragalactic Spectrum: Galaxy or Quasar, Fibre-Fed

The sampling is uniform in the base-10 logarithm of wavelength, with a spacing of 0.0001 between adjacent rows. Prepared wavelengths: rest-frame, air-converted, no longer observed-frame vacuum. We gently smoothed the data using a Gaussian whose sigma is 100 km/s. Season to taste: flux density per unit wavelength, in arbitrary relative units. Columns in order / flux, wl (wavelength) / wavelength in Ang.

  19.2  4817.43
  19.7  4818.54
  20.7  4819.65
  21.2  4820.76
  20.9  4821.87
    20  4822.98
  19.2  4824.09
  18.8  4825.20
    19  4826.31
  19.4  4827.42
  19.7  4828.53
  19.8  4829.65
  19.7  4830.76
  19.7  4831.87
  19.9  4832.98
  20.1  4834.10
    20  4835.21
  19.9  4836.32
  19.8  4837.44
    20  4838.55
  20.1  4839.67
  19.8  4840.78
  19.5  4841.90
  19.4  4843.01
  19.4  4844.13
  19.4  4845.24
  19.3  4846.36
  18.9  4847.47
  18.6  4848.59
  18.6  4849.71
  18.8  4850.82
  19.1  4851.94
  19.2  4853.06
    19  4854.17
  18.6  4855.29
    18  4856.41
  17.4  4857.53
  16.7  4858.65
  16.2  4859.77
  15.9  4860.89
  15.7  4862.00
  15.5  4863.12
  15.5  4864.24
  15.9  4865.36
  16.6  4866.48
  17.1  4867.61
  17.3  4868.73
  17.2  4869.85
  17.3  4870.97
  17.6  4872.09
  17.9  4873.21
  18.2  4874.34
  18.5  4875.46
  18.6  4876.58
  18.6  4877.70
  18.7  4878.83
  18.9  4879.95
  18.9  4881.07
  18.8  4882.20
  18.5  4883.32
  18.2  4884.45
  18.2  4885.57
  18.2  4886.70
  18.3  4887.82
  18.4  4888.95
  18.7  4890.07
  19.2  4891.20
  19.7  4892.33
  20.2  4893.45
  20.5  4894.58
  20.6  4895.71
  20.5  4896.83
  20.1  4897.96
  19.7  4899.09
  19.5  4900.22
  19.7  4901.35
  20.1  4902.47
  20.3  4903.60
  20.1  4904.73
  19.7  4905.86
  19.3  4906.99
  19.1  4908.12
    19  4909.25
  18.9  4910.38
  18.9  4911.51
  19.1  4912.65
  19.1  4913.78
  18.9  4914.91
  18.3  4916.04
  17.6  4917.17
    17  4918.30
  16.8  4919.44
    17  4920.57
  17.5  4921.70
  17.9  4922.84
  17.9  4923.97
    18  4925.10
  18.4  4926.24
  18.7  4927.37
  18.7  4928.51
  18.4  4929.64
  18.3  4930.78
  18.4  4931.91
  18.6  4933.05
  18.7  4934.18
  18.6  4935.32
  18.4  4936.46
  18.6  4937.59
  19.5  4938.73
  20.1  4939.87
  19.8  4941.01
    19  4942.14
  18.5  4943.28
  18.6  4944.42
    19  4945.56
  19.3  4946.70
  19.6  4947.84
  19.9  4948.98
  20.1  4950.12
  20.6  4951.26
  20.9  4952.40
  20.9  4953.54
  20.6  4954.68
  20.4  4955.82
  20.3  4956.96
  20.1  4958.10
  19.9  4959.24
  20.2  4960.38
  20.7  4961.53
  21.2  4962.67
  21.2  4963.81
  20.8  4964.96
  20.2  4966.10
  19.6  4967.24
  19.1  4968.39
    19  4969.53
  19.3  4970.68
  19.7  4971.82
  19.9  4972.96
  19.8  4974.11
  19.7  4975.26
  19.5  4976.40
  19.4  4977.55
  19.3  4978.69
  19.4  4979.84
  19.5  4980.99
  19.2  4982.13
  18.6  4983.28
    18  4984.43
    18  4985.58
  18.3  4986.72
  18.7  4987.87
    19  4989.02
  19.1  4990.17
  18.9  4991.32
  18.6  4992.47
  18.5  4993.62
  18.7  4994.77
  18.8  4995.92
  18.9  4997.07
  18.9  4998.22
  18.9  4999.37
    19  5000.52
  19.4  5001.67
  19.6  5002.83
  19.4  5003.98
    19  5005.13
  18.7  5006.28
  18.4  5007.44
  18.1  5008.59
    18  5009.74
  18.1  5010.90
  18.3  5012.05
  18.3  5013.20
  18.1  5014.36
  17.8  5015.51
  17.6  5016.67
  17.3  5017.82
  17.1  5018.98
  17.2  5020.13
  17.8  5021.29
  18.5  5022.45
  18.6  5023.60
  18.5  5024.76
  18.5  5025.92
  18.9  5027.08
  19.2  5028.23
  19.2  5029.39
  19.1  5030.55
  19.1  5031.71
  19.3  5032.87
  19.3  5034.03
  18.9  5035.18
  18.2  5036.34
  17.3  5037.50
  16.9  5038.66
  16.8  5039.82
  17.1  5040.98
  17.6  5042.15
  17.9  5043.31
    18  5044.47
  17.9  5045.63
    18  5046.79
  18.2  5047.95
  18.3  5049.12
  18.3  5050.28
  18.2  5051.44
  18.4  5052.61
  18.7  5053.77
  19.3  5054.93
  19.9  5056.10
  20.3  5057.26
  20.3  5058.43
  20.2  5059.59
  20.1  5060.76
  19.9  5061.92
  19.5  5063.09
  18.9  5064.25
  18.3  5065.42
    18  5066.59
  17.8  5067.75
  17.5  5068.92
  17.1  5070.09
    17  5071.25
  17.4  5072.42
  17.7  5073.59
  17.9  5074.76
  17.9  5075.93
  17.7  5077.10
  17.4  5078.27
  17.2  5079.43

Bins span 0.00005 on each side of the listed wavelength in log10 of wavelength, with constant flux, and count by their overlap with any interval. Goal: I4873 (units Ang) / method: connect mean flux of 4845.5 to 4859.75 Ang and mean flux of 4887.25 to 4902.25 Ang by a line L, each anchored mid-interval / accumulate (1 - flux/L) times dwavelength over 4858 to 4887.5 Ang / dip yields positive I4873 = 2.4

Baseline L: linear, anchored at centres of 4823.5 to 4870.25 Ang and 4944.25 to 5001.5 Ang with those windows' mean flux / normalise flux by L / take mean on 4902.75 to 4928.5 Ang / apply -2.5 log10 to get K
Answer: 0.03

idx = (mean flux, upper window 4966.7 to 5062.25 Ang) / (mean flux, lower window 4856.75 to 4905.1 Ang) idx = 1.02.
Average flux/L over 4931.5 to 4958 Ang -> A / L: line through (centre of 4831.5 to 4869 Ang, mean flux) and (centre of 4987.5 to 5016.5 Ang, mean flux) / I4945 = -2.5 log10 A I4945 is -0.05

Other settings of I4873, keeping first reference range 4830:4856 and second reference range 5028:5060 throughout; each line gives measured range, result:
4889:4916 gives -0.55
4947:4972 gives -1.69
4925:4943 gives 0.24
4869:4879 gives 0.66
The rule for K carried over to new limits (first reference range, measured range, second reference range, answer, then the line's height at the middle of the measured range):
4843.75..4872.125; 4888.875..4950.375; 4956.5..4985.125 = -0.01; 18.8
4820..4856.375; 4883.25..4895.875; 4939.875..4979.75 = 0.04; 19.7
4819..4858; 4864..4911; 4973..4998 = 0.03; 19.3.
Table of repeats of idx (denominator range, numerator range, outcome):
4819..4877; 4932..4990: 1.05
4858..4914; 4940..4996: 1.06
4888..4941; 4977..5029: 0.98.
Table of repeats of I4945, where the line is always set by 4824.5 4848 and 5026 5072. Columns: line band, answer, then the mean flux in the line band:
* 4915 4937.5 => 0.06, 18.1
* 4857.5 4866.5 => 0.21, 16.1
